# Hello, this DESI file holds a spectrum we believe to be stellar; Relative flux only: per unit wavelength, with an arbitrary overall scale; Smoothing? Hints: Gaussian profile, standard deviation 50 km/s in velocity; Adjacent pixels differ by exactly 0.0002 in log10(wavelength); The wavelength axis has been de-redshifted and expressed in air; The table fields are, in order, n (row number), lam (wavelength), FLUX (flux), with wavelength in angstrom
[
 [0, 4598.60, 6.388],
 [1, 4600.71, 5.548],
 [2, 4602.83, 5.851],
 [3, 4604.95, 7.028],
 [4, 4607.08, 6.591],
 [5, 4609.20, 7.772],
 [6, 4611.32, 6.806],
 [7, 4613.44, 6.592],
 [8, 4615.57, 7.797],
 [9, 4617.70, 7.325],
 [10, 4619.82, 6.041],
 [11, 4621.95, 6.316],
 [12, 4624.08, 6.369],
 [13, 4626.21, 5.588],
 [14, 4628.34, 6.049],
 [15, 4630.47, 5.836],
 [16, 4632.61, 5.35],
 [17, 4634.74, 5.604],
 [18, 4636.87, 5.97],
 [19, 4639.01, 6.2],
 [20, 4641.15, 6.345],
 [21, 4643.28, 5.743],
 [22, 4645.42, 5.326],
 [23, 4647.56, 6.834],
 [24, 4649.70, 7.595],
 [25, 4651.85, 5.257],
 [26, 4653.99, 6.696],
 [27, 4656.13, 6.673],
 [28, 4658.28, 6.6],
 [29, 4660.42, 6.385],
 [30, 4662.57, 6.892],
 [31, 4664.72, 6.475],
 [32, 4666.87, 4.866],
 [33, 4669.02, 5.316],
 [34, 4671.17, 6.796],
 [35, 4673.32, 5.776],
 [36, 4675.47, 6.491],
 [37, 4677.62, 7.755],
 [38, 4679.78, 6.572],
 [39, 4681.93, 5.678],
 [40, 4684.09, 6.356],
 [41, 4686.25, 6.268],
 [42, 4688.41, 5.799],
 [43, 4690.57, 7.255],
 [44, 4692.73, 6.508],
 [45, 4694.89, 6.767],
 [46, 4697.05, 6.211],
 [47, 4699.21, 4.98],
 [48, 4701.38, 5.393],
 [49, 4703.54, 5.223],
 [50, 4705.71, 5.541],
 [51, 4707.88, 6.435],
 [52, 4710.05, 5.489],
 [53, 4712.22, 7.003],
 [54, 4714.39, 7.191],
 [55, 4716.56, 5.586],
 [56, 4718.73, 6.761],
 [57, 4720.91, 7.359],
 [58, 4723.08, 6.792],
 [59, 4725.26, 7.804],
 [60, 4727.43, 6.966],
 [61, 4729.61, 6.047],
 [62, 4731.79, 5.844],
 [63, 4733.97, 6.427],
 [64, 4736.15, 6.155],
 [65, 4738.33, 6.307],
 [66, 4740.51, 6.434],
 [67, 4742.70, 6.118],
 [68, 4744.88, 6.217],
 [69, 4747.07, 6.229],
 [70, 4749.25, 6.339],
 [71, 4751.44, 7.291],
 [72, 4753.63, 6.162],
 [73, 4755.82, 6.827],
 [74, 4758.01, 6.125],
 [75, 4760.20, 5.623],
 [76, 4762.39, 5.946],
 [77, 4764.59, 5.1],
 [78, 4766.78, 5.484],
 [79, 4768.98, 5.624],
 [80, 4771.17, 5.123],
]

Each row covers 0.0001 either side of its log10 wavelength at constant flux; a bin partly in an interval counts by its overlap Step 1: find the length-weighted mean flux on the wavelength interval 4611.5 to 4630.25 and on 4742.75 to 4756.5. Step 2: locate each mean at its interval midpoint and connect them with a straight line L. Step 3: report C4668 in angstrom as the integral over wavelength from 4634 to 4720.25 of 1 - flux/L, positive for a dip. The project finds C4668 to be 3.47 angstrom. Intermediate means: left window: 6.49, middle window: 6.22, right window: 6.47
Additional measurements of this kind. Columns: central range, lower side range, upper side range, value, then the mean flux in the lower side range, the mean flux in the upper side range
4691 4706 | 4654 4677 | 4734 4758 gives 1.1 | 6.28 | 6.4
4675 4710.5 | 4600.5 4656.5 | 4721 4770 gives 0.8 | 6.34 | 6.29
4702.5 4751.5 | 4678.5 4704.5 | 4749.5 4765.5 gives -2.1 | 6.1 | 6.17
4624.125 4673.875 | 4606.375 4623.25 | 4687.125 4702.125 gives 3.6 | 6.91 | 6.15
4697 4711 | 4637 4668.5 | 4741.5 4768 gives 1.4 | 6.25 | 6.12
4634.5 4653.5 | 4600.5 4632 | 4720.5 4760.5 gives 1.1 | 6.51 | 6.48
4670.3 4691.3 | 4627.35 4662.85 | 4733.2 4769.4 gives -1.0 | 6.18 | 6.15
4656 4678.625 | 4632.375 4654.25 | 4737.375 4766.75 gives -0.9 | 6.09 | 6.18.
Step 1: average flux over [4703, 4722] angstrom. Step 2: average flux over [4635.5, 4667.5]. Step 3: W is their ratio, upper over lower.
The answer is 1.0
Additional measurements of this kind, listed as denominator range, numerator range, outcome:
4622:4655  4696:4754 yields 1.04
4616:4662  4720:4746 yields 1.05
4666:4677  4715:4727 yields 1.16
